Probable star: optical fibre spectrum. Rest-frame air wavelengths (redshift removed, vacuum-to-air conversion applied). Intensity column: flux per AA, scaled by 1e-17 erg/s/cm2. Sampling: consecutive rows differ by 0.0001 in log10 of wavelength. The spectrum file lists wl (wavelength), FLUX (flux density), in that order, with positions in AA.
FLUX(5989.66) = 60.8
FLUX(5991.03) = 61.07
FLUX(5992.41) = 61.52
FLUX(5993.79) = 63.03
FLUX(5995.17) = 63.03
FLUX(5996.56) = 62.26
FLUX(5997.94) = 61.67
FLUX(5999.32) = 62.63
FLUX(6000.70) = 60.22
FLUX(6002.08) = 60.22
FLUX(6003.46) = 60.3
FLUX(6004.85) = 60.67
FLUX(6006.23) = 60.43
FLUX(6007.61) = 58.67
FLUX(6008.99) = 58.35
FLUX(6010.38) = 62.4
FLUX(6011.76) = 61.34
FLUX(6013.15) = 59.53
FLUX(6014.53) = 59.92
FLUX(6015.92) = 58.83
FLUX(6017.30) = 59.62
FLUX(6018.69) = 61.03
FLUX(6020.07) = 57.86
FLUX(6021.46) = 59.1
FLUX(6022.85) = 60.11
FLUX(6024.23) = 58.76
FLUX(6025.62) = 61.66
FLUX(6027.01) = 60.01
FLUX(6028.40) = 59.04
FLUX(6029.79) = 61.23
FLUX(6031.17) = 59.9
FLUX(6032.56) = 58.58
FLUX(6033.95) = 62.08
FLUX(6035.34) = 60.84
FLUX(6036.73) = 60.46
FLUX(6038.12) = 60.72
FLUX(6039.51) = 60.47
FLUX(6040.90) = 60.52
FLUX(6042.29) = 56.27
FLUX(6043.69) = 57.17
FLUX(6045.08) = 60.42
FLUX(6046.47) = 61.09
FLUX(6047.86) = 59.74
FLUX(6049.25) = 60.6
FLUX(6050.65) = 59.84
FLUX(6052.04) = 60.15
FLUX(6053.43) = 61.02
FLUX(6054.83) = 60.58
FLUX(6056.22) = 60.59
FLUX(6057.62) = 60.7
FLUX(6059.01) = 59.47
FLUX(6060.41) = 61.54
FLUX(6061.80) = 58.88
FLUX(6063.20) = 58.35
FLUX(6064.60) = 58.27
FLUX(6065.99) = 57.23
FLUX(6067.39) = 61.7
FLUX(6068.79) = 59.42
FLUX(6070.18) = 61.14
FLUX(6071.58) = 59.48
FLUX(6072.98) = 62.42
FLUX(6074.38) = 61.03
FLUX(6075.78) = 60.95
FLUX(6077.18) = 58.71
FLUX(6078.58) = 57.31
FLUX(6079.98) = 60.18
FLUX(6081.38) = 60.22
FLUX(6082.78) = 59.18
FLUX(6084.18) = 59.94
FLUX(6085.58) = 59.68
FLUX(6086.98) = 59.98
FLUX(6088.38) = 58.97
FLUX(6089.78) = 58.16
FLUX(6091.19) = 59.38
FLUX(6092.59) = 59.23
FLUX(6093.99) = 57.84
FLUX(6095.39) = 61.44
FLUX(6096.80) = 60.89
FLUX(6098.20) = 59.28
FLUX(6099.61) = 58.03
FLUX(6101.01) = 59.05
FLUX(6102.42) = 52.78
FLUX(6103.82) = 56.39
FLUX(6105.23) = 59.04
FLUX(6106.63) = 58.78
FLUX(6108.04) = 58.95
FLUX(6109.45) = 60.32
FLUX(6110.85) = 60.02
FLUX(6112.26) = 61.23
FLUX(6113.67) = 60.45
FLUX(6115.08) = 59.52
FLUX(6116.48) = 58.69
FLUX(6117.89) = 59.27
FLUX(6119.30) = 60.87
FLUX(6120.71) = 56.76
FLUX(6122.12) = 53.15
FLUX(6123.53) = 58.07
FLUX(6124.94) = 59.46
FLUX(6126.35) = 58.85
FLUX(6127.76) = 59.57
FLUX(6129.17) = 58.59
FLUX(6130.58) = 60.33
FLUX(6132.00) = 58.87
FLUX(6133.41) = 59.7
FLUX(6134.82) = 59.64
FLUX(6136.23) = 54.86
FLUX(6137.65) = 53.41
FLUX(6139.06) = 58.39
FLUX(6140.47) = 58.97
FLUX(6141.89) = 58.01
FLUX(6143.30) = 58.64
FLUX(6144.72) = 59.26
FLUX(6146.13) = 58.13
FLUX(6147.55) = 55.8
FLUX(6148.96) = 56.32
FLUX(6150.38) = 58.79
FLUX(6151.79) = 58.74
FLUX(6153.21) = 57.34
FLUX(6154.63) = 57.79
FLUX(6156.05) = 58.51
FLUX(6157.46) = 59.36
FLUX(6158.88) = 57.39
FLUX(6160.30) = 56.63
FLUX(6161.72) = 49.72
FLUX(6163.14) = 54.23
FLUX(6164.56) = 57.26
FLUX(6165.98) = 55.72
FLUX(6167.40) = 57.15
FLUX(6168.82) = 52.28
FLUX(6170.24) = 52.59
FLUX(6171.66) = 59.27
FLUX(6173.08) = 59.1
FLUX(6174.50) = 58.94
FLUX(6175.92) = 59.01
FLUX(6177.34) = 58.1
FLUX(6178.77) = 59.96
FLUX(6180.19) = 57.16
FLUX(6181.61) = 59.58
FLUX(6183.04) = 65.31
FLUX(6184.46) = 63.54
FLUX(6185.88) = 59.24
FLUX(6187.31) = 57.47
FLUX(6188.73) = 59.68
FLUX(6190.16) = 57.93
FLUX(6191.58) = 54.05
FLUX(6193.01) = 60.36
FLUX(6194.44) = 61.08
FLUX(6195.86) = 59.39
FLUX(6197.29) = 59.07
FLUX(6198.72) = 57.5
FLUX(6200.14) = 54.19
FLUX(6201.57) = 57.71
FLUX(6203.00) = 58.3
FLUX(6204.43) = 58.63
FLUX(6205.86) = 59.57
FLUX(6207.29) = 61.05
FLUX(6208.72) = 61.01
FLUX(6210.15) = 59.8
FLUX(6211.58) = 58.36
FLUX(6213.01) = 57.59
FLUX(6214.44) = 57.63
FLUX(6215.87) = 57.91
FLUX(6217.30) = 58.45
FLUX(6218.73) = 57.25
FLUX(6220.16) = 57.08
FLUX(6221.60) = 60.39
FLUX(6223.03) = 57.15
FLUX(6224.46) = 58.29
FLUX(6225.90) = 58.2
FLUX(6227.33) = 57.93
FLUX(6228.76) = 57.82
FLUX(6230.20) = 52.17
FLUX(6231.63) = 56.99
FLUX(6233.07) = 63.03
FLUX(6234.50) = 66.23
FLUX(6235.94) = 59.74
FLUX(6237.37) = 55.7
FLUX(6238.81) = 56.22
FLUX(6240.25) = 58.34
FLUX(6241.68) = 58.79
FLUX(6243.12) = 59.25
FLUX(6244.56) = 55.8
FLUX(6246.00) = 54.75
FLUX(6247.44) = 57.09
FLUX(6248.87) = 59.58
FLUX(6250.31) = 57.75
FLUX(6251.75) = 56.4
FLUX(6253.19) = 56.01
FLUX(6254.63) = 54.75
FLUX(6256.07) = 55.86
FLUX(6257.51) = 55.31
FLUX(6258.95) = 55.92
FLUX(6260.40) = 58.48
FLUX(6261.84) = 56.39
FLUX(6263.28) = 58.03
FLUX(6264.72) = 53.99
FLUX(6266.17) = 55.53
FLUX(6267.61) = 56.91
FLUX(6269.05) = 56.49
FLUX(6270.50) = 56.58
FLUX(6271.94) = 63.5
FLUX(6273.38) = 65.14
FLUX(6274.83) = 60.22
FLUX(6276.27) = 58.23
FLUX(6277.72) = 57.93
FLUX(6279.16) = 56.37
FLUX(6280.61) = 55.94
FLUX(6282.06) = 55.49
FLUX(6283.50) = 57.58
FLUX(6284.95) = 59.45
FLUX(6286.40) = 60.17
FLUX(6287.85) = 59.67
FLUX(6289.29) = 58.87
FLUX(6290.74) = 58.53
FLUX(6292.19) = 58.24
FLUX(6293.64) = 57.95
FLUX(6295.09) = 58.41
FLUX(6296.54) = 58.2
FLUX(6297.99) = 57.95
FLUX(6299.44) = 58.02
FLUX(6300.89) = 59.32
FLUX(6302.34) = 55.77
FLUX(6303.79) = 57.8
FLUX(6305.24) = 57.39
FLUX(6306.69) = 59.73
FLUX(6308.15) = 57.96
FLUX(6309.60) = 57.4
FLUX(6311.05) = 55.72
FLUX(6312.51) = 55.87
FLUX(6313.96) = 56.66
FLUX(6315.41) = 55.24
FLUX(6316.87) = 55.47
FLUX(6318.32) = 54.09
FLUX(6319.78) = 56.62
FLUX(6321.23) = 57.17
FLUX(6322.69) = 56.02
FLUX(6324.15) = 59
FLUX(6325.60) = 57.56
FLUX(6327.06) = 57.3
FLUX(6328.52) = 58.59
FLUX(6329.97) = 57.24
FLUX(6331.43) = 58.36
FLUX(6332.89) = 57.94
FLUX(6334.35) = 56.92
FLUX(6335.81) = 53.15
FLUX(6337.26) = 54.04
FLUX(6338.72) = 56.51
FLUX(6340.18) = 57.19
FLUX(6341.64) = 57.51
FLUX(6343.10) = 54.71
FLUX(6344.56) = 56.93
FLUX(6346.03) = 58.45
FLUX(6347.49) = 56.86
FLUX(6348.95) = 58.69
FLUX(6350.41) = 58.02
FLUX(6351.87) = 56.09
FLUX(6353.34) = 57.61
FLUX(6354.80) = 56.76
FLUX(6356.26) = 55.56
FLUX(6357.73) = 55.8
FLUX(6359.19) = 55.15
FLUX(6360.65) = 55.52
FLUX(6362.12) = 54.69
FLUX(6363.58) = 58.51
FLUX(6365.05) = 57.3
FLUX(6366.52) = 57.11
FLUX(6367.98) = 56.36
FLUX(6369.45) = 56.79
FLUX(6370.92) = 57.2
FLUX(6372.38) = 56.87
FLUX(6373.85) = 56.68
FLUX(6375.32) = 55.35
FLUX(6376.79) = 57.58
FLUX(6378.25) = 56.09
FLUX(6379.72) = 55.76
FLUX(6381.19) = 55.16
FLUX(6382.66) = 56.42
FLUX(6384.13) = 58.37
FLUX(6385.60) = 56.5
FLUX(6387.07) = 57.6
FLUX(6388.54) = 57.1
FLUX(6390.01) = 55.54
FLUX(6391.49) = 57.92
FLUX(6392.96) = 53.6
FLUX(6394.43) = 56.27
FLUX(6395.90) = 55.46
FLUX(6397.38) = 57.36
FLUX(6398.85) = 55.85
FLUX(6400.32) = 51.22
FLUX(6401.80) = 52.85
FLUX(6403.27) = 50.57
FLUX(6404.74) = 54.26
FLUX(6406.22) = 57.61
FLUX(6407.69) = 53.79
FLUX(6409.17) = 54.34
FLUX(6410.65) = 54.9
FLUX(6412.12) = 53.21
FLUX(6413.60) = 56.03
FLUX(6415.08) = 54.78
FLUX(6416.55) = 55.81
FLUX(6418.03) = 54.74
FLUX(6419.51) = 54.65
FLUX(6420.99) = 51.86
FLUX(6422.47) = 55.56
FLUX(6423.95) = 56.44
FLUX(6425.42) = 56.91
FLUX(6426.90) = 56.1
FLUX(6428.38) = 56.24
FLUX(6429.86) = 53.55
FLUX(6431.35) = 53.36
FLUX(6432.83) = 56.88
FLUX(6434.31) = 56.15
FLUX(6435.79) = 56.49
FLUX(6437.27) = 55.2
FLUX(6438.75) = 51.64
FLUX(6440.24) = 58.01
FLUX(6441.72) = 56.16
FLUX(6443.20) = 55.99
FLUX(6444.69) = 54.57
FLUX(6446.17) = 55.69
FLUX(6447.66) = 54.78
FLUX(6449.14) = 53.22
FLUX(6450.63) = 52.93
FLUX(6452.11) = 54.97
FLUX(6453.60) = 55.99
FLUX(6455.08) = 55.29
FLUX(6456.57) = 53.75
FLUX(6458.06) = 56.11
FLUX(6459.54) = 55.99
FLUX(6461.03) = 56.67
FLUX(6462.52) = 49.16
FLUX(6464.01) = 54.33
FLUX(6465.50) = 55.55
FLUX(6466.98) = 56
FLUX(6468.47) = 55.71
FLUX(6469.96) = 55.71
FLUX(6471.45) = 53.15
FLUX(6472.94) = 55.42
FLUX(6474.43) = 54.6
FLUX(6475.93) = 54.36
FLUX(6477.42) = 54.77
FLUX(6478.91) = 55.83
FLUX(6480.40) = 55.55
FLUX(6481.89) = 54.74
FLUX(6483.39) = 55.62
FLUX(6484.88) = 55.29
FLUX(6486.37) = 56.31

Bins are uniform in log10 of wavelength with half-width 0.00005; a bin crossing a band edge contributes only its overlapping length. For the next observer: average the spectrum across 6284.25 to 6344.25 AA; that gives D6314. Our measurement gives 57.3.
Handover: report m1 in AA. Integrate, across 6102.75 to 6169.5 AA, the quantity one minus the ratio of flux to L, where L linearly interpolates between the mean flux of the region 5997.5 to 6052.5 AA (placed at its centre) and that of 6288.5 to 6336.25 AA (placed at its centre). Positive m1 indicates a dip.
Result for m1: 1.33 AA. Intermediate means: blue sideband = 60.1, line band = 57.8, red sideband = 57.3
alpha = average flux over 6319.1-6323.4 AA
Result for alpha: 56.6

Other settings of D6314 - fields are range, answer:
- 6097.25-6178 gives 57.8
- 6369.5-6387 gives 56.6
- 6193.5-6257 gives 58.1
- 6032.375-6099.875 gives 59.8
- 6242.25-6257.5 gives 56.7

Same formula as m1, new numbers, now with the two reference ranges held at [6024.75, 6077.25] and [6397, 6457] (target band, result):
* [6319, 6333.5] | -0.3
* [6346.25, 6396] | -0.8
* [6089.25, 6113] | 0.2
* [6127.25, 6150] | 0.3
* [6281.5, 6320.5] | -0.6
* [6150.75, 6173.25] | 0.8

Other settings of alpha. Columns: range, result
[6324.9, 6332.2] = 57.8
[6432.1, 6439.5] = 55.3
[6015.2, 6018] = 59.2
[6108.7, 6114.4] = 60.4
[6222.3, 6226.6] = 57.9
